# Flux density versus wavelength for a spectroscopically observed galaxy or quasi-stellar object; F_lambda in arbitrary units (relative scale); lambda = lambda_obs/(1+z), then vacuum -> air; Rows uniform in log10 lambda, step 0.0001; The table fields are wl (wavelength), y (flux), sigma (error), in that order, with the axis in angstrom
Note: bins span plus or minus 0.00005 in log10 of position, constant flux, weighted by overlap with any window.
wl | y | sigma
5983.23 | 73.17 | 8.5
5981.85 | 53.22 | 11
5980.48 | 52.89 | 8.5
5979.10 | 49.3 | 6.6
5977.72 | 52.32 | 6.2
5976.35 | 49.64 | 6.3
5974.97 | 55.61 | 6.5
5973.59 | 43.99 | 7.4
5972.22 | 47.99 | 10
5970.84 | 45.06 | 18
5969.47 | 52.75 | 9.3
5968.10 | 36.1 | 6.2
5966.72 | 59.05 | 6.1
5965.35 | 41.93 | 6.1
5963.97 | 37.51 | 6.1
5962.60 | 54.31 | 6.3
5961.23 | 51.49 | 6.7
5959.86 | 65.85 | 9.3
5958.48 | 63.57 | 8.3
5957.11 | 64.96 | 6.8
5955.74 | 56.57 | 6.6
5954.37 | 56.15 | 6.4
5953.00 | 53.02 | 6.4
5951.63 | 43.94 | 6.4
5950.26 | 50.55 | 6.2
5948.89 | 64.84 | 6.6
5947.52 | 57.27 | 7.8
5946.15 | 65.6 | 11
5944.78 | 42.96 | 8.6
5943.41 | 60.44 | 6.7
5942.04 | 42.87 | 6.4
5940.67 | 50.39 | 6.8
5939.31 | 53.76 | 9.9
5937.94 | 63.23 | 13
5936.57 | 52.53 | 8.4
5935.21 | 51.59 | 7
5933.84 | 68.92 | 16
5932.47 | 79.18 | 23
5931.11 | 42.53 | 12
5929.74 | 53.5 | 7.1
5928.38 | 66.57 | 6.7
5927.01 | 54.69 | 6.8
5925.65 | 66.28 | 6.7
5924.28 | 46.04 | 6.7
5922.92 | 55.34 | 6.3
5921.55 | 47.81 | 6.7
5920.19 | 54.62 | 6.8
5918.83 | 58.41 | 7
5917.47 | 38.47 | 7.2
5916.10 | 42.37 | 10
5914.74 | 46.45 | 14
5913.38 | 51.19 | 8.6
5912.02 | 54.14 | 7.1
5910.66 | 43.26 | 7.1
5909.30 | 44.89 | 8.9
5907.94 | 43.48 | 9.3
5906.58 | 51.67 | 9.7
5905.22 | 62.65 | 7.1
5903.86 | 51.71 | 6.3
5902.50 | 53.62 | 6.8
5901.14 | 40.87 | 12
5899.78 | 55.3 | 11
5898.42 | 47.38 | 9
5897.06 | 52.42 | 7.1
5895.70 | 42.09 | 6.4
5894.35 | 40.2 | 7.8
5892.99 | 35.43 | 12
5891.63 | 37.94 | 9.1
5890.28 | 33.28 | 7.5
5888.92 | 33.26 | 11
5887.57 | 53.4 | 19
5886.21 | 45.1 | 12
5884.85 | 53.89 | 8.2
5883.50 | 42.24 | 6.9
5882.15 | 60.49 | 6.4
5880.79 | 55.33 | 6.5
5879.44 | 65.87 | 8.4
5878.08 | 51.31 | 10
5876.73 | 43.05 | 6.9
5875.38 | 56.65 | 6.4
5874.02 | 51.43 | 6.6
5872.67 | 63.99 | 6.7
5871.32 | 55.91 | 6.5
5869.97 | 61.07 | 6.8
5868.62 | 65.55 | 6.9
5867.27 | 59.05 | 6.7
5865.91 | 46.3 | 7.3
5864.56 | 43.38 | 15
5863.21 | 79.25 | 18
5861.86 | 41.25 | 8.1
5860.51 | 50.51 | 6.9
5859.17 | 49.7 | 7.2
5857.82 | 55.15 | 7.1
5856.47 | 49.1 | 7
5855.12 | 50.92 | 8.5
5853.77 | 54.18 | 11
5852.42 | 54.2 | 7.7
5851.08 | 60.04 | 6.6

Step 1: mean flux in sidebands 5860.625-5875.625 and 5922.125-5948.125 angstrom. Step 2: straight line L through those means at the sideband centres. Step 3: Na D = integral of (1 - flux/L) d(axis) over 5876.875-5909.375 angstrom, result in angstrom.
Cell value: 4.8 angstrom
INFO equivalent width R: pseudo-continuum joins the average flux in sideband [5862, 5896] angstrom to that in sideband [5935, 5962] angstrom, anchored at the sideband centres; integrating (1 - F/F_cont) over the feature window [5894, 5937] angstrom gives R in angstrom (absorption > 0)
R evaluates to 1.2 angstrom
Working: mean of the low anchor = 51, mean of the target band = 52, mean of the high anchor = 55.7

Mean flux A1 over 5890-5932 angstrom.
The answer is 49.2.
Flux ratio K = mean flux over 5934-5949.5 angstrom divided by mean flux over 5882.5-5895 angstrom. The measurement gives 1.3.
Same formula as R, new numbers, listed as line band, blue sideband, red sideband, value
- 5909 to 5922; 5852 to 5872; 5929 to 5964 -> 1.7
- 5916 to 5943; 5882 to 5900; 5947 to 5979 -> -3.4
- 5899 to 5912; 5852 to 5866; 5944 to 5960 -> 1.1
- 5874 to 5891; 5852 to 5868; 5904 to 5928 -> 0.8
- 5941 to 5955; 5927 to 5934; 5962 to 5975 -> 0.2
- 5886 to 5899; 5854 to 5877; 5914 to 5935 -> 3.0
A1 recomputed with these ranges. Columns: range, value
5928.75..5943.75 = 56.4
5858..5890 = 53.2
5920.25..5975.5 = 54.2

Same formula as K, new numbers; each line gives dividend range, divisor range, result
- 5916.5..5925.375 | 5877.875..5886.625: 0.94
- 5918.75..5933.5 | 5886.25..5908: 1.24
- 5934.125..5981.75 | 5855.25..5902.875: 1.04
